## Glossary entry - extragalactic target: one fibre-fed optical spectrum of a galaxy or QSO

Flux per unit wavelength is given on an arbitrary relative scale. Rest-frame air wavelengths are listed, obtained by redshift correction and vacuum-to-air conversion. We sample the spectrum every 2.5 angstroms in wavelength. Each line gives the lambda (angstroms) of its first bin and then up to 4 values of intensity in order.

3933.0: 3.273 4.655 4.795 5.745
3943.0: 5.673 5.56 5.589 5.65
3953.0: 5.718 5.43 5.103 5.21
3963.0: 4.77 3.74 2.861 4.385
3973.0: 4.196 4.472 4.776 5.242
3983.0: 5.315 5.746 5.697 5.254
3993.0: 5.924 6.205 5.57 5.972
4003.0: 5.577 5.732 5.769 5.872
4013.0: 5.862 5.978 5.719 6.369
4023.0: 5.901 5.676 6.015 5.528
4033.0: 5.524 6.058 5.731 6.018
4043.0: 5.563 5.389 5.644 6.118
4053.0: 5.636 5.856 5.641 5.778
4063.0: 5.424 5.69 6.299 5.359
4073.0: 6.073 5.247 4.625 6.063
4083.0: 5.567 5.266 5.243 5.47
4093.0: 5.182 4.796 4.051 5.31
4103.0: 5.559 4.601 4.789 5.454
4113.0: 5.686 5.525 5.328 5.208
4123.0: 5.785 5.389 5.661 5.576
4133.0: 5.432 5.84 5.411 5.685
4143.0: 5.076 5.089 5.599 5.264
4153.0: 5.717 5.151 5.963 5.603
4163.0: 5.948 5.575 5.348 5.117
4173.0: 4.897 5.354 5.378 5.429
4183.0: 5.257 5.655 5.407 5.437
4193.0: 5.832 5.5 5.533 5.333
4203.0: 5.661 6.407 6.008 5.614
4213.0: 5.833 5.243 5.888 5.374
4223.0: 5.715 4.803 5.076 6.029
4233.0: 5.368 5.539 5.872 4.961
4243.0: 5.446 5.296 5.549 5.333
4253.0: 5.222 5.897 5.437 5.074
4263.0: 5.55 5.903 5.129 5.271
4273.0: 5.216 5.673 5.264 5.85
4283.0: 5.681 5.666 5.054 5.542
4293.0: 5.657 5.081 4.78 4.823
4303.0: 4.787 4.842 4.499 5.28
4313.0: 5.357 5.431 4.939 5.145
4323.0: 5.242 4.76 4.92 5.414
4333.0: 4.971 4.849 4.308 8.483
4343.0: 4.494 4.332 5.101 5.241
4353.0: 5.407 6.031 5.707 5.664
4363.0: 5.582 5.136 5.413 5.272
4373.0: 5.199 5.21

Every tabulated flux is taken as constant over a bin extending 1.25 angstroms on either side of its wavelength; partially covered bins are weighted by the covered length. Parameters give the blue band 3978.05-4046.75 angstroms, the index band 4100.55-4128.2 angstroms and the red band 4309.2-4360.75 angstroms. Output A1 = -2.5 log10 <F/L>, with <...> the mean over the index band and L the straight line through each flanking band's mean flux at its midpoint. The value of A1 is 0.048 mag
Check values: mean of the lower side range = 5.73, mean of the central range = 5.35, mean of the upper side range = 5.28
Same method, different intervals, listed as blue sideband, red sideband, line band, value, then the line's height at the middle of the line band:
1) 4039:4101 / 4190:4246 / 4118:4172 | 0.01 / 5.53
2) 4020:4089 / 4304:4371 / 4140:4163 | 0.01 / 5.54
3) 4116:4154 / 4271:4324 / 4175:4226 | -0.04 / 5.37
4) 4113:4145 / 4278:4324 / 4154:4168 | -0.04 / 5.44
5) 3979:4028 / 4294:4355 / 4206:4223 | -0.07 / 5.34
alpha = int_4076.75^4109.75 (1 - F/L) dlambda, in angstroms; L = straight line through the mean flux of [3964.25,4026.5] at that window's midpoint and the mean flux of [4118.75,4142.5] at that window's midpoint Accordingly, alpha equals 2.2 angstroms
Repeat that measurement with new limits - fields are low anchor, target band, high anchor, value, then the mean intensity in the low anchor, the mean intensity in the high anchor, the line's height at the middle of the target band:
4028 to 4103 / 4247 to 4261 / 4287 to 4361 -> -0.38 angstroms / 5.53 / 5.2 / 5.29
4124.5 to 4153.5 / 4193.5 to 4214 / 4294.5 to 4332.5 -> -1.68 angstroms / 5.47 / 5.02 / 5.3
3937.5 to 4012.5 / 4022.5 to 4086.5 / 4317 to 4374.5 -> -5.00 angstroms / 5.26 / 5.29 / 5.27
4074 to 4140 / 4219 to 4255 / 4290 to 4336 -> -1.77 angstroms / 5.32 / 5.07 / 5.16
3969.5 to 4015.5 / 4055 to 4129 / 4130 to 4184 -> 0.66 angstroms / 5.44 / 5.44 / 5.44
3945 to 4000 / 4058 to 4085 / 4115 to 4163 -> -1.31 angstroms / 5.12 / 5.5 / 5.34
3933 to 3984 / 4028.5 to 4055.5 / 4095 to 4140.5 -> -3.24 angstroms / 4.9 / 5.32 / 5.12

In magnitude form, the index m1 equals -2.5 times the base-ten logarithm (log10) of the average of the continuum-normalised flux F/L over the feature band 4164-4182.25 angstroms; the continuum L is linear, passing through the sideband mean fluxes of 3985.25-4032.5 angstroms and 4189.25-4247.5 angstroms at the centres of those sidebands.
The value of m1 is 0.06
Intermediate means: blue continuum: 5.81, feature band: 5.31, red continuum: 5.56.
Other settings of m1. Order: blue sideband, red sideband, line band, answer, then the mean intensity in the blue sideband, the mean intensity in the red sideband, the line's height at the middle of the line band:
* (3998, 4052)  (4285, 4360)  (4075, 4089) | 0.068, 5.8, 5.2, 5.69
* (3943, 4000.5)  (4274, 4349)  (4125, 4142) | -0.081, 5.14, 5.21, 5.17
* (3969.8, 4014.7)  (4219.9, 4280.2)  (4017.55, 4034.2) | -0.075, 5.44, 5.42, 5.44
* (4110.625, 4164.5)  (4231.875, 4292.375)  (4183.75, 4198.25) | -0.012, 5.52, 5.45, 5.49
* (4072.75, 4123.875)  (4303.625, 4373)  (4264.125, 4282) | -0.046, 5.26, 5.25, 5.25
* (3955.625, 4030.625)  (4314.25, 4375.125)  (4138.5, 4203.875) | -0.027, 5.35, 5.29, 5.32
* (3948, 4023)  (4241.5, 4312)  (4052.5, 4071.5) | -0.077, 5.33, 5.31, 5.32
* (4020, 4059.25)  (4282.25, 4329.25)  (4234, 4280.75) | -0.039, 5.78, 5.12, 5.24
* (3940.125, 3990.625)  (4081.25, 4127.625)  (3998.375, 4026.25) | -0.147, 5.04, 5.25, 5.11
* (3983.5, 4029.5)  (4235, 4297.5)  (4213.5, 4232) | 0.008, 5.81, 5.44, 5.5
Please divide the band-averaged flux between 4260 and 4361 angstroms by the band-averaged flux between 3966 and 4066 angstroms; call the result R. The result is 1.0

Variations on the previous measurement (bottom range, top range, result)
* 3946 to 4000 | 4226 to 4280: 1.06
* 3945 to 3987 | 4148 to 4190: 1.11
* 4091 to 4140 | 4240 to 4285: 1.03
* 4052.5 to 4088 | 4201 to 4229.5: 1.00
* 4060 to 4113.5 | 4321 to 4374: 1.00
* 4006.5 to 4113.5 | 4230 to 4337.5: 0.95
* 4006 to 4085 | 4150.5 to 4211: 0.97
